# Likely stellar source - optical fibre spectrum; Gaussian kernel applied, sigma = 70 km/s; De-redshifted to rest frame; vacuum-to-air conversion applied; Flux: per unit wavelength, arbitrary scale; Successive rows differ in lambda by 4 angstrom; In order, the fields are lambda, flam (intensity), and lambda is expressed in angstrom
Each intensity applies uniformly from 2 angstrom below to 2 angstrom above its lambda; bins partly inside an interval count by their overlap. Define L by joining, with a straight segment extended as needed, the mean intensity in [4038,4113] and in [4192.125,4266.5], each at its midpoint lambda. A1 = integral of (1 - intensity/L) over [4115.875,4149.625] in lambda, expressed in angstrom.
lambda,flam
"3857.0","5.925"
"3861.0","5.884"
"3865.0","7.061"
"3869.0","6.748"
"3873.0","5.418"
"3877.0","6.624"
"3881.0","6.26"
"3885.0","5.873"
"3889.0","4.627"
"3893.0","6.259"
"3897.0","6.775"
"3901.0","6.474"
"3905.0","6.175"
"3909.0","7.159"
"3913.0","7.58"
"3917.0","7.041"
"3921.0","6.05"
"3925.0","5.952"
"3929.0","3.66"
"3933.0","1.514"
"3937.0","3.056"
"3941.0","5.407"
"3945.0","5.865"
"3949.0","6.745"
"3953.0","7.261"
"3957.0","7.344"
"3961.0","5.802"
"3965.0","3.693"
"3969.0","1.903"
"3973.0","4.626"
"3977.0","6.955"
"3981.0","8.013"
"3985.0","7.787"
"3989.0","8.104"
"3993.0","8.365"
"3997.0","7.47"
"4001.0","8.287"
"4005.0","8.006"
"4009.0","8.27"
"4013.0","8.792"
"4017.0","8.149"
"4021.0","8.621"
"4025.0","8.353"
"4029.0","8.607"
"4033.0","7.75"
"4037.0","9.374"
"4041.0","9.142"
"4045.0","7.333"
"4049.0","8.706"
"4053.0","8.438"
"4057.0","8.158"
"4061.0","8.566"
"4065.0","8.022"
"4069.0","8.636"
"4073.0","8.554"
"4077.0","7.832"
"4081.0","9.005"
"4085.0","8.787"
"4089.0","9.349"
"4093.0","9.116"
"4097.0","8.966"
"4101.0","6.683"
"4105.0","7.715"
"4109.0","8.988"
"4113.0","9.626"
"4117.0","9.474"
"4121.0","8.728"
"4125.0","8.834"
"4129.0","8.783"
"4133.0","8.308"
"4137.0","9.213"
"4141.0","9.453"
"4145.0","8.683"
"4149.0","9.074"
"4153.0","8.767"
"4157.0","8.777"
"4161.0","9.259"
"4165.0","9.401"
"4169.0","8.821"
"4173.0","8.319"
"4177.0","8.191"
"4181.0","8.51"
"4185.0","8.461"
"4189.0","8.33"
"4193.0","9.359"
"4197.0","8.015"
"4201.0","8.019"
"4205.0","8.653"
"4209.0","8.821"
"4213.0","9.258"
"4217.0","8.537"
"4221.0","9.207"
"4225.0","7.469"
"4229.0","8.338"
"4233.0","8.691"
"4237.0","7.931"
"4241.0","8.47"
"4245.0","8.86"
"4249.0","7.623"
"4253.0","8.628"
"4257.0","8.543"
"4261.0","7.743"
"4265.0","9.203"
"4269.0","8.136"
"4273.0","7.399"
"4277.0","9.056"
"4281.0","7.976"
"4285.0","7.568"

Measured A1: -1.8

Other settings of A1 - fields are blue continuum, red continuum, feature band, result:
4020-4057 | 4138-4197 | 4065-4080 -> 0.36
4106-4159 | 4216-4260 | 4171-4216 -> 0.40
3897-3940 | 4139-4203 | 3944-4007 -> -3.89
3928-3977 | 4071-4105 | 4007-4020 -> -3.87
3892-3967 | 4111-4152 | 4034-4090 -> -4.58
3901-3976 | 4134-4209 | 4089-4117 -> -3.17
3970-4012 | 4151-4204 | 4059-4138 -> -4.91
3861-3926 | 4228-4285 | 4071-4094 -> -4.31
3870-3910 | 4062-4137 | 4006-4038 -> -2.99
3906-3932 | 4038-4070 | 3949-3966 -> 1.17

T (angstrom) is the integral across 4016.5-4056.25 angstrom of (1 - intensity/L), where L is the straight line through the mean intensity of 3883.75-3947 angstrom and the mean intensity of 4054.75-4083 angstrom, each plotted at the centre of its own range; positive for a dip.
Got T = -3.3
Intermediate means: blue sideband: 5.59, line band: 8.45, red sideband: 8.4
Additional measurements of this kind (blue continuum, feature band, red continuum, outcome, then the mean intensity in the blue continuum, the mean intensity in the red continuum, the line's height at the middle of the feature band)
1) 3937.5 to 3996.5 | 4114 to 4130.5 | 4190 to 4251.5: -3.0 angstrom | 6.22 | 8.48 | 7.61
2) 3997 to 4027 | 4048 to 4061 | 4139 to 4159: 0.1 angstrom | 8.3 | 8.95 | 8.5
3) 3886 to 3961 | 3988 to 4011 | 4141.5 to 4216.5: -4.8 angstrom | 5.83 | 8.72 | 6.69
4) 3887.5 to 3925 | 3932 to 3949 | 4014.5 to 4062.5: 6.2 angstrom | 6.46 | 8.44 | 6.97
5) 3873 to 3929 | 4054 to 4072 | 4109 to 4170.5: -0.5 angstrom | 6.24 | 9.01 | 8.12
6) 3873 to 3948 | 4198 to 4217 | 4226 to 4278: -1.6 angstrom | 5.69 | 8.32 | 7.98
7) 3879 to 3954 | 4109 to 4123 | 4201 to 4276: -3.5 angstrom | 5.76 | 8.42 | 7.4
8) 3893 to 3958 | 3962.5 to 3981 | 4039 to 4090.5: 5.6 angstrom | 5.87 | 8.49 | 6.74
